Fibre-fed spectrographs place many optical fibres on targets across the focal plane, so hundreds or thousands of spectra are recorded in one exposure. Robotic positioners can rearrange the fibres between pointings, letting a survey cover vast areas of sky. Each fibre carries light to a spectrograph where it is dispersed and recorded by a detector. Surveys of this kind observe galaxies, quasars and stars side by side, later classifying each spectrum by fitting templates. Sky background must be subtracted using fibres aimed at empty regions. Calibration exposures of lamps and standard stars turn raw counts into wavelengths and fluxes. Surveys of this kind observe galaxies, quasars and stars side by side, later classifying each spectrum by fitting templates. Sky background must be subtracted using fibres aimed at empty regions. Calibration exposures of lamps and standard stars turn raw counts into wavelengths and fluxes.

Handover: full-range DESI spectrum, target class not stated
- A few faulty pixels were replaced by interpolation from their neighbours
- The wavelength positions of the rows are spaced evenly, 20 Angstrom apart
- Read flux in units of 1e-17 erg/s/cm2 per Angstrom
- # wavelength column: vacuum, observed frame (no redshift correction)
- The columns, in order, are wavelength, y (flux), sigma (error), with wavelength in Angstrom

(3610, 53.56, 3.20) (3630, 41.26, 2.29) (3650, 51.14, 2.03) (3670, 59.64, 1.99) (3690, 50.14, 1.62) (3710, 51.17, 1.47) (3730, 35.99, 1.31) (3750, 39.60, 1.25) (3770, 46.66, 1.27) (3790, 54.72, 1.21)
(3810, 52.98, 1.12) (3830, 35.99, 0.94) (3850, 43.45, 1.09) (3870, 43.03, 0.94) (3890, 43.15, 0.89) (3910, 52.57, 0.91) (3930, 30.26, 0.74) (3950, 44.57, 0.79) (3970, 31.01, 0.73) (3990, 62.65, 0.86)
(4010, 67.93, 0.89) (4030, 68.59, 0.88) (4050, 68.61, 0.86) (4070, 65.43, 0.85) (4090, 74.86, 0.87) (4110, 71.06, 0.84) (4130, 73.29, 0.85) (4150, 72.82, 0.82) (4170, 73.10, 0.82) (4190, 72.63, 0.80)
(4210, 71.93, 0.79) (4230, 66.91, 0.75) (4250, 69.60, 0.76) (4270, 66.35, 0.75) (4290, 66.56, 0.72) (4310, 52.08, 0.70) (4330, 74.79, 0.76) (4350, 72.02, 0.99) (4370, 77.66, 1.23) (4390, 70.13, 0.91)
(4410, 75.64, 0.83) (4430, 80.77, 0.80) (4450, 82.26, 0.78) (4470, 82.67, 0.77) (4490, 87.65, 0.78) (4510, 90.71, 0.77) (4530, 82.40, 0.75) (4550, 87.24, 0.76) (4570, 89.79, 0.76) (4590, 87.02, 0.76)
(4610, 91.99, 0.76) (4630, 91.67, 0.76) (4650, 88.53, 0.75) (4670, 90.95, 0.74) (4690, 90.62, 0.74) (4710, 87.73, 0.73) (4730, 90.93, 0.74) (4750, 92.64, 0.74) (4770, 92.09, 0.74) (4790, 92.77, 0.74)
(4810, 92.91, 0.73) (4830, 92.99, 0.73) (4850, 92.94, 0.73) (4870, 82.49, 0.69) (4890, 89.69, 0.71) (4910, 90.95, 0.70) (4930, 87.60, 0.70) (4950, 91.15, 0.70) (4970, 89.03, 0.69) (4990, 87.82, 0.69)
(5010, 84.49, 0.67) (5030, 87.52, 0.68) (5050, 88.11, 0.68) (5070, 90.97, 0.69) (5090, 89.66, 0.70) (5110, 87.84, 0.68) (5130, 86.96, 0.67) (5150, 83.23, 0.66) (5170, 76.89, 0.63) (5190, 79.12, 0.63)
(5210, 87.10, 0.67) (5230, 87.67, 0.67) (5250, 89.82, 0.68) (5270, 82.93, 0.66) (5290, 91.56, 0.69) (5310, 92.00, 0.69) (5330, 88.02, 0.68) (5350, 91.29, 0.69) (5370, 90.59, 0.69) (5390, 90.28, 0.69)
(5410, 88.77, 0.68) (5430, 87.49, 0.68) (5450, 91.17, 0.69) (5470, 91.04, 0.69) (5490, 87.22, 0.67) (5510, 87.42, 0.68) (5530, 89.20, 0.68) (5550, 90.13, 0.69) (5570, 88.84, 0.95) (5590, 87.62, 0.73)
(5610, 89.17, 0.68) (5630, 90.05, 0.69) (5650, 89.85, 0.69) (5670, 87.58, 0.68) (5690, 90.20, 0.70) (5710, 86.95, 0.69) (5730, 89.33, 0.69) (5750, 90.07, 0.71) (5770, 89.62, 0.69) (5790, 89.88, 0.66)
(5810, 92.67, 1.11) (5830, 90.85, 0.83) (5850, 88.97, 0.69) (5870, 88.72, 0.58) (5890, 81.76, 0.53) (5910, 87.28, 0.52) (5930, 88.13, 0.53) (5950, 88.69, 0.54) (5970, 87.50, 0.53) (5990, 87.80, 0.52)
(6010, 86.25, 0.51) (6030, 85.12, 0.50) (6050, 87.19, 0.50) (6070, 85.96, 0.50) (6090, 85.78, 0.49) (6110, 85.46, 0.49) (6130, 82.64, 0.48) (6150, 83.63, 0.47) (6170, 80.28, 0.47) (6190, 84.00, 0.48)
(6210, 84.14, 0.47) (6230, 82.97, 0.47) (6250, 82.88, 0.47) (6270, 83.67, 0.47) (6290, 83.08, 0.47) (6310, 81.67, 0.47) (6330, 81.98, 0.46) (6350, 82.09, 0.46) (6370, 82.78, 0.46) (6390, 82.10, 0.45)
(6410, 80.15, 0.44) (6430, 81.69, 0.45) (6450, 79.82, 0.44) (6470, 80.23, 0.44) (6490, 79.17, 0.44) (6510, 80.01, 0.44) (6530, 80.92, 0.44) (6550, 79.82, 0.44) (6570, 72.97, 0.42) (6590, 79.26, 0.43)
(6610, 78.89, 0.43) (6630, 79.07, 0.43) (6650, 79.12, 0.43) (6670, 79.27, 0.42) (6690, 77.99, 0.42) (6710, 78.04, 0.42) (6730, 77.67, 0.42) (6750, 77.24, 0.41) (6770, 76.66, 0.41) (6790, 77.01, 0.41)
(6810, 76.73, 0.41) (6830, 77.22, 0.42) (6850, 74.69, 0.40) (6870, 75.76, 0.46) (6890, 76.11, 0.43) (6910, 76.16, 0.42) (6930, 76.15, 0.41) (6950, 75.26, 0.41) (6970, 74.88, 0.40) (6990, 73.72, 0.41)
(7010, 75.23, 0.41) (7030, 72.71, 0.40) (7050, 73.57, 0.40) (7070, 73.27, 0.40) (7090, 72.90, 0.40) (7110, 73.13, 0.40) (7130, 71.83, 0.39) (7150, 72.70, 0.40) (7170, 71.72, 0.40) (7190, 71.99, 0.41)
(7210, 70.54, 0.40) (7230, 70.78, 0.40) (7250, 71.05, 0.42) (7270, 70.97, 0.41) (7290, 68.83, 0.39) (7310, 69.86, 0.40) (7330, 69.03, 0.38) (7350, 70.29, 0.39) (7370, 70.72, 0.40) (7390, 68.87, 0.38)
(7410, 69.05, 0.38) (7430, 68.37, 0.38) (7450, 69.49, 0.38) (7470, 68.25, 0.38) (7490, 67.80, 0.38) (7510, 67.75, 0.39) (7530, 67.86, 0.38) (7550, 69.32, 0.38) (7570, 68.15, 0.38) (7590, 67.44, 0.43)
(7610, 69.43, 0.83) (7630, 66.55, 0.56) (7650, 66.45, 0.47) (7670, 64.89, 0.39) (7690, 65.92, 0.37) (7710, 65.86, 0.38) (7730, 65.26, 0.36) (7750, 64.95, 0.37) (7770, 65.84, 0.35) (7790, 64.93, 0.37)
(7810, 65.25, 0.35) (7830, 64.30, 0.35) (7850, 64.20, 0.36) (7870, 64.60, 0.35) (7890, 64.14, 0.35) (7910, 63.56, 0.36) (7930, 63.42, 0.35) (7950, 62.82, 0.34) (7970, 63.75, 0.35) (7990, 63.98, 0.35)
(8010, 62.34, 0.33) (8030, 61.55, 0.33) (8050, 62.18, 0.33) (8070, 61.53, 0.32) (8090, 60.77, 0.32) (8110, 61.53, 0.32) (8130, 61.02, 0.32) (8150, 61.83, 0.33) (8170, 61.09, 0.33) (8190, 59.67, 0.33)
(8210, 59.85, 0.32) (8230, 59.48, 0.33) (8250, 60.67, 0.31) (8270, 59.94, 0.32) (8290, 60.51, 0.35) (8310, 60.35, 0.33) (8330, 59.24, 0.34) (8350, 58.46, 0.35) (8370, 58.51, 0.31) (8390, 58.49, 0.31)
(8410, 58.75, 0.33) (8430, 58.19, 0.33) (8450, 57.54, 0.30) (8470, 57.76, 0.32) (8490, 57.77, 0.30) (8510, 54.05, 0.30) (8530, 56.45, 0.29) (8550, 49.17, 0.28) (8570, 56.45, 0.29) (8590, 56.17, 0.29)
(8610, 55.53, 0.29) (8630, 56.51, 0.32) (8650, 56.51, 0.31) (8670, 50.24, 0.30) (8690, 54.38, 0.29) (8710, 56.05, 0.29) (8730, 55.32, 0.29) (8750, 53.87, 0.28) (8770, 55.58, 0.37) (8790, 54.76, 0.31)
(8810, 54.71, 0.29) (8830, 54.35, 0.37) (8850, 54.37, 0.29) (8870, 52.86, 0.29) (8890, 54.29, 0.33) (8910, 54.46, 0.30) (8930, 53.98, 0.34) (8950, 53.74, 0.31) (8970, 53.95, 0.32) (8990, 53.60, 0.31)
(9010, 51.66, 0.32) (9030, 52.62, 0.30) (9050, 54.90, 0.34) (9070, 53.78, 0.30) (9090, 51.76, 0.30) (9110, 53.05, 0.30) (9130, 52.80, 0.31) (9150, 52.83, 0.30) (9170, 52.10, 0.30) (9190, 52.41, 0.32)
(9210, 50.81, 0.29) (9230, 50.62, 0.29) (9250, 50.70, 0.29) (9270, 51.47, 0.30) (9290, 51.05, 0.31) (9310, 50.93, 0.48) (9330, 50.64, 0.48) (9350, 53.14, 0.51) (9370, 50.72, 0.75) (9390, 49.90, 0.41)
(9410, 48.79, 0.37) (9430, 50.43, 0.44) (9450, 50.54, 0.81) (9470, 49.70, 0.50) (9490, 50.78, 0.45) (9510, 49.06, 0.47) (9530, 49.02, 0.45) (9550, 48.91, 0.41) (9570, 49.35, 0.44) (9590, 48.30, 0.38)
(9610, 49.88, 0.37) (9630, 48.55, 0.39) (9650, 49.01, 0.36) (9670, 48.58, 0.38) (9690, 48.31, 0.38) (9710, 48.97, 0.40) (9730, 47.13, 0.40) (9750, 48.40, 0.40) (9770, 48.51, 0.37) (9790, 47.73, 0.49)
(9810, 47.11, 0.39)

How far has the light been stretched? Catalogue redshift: 0.00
